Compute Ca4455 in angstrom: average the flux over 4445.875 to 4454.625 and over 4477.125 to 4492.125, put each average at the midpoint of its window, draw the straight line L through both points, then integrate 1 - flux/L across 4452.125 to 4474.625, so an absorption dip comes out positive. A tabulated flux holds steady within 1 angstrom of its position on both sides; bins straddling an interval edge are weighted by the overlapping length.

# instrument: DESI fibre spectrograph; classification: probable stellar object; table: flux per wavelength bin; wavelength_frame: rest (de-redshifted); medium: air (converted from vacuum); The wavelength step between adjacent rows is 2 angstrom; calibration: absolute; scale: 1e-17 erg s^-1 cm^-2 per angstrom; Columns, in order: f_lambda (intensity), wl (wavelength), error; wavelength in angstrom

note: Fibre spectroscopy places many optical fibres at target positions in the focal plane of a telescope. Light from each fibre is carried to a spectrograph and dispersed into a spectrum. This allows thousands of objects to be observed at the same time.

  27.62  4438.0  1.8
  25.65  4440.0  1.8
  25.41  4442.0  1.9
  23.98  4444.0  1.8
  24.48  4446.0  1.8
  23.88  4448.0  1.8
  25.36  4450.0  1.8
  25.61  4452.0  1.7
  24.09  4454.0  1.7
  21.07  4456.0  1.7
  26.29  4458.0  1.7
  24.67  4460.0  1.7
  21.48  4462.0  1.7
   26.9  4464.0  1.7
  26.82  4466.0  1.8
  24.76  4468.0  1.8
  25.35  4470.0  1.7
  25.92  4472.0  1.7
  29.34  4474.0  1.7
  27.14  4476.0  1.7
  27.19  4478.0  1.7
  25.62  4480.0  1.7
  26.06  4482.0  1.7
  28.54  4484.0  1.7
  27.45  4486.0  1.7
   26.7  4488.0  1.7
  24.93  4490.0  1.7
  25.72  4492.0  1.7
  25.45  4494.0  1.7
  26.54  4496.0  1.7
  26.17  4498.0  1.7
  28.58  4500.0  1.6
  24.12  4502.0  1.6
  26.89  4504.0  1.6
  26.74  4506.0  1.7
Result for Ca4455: 0.3 angstrom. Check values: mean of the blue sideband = 24.7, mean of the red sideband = 26.6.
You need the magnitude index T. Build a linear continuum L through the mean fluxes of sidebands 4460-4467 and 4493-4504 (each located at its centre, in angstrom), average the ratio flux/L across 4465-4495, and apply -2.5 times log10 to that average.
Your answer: -0.037 mag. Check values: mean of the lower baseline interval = 25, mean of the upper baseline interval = 26.2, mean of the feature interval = 26.5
